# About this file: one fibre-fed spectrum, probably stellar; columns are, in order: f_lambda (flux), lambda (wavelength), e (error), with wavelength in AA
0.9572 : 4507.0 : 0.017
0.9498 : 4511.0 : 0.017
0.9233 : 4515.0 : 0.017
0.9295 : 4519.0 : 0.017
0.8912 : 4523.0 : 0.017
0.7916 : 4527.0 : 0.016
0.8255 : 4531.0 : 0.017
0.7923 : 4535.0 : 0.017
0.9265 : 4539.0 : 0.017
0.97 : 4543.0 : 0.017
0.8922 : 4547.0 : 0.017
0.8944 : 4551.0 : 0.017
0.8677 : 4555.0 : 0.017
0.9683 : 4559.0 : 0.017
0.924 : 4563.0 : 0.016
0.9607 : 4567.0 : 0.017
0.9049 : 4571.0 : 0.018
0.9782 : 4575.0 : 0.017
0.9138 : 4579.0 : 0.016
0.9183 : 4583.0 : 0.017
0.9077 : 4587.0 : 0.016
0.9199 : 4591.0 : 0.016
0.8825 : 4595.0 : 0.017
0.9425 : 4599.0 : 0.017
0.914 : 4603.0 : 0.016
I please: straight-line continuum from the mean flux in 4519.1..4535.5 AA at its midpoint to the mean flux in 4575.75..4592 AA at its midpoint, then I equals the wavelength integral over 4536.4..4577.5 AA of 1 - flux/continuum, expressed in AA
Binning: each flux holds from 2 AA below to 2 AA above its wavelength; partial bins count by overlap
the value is -2.1 AA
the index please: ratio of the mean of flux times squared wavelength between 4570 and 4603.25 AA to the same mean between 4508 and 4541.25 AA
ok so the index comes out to 1.1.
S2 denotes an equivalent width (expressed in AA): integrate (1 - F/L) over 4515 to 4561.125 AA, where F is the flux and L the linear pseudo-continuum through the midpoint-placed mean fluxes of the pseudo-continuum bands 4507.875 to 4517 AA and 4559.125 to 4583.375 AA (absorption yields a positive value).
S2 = 2.5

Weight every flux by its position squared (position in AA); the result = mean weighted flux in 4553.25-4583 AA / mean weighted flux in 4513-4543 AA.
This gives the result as 1.08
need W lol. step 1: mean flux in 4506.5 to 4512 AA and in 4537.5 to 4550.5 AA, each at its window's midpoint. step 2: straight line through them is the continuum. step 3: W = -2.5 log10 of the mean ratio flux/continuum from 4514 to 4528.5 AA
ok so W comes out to 0.07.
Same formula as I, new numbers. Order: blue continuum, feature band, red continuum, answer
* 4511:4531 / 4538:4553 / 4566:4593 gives -0.30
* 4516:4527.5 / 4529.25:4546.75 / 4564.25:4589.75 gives 0.36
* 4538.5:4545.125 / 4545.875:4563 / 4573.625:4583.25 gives 0.70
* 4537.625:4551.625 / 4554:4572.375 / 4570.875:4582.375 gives 0.02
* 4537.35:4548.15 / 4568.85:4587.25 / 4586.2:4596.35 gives -0.29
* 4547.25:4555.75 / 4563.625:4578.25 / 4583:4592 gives -0.68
